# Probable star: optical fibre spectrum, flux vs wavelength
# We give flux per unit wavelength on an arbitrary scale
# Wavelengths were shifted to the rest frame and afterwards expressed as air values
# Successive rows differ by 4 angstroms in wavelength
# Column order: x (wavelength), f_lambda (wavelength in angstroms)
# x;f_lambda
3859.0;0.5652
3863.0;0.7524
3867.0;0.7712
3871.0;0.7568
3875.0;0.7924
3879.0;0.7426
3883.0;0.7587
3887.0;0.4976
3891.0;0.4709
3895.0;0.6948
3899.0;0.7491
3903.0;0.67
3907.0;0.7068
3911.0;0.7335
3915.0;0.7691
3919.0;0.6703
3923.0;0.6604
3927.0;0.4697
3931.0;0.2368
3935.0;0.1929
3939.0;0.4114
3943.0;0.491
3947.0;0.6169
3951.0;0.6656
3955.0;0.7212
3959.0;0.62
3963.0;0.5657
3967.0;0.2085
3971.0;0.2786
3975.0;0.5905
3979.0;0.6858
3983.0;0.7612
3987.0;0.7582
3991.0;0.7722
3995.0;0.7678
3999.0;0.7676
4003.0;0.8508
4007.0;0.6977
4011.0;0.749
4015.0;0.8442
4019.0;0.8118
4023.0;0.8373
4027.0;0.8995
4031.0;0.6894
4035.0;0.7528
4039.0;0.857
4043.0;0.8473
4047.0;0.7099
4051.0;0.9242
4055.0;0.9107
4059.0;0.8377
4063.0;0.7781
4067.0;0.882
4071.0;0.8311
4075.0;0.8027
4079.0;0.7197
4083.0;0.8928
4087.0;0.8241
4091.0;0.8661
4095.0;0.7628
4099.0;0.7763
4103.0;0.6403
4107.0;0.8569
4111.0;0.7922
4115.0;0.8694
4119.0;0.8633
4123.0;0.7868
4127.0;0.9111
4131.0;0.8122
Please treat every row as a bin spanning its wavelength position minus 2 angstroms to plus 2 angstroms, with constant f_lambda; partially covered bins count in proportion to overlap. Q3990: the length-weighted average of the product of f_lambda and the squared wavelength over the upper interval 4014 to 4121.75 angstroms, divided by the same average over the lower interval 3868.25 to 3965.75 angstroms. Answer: 1.45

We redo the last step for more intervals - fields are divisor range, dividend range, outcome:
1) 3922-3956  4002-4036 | 1.70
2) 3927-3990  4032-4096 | 1.66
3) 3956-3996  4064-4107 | 1.41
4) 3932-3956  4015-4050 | 1.70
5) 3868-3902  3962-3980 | 0.68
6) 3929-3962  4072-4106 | 1.70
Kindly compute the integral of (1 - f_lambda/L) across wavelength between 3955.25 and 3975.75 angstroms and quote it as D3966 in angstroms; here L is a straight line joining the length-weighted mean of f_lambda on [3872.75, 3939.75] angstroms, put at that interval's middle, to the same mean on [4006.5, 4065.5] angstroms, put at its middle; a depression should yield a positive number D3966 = 6.8 angstroms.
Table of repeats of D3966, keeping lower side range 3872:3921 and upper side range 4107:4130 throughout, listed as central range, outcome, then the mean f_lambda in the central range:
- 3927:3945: 9.3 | 0.348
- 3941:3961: 2.9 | 0.623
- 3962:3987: 7.1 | 0.532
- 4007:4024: -0.5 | 0.796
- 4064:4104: 0.8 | 0.803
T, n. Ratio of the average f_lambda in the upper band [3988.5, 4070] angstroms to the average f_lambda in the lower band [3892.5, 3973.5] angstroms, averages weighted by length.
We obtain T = 1.5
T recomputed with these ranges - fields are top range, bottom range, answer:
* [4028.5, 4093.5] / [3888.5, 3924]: 1.21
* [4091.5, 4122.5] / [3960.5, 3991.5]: 1.40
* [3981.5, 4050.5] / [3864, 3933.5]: 1.21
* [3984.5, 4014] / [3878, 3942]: 1.31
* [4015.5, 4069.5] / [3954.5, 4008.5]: 1.28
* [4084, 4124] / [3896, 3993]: 1.38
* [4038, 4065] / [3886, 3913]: 1.28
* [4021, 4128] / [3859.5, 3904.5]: 1.18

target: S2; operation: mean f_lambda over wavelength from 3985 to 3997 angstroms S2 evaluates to 0.766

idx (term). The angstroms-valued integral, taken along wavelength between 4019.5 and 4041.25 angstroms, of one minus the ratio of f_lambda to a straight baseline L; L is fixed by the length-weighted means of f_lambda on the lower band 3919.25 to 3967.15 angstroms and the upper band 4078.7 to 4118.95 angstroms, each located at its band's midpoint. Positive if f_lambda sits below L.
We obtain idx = -4.3 angstroms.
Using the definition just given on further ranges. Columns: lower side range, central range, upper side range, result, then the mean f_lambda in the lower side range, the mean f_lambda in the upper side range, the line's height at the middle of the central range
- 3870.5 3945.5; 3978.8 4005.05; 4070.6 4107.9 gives -3.1 angstroms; 0.601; 0.794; 0.69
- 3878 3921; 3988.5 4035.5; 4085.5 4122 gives -2.5 angstroms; 0.677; 0.805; 0.747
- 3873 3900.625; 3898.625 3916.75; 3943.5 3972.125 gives -2.7 angstroms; 0.671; 0.531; 0.63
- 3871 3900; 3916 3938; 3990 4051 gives 7.8 angstroms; 0.675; 0.795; 0.712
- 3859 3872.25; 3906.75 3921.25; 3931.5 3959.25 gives -3.0 angstroms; 0.731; 0.51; 0.597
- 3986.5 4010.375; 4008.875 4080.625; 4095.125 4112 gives -4.6 angstroms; 0.769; 0.764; 0.767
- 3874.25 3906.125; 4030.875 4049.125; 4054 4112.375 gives -0.1 angstroms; 0.669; 0.81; 0.778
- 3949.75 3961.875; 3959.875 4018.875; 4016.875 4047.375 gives 5.0 angstroms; 0.662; 0.806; 0.725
